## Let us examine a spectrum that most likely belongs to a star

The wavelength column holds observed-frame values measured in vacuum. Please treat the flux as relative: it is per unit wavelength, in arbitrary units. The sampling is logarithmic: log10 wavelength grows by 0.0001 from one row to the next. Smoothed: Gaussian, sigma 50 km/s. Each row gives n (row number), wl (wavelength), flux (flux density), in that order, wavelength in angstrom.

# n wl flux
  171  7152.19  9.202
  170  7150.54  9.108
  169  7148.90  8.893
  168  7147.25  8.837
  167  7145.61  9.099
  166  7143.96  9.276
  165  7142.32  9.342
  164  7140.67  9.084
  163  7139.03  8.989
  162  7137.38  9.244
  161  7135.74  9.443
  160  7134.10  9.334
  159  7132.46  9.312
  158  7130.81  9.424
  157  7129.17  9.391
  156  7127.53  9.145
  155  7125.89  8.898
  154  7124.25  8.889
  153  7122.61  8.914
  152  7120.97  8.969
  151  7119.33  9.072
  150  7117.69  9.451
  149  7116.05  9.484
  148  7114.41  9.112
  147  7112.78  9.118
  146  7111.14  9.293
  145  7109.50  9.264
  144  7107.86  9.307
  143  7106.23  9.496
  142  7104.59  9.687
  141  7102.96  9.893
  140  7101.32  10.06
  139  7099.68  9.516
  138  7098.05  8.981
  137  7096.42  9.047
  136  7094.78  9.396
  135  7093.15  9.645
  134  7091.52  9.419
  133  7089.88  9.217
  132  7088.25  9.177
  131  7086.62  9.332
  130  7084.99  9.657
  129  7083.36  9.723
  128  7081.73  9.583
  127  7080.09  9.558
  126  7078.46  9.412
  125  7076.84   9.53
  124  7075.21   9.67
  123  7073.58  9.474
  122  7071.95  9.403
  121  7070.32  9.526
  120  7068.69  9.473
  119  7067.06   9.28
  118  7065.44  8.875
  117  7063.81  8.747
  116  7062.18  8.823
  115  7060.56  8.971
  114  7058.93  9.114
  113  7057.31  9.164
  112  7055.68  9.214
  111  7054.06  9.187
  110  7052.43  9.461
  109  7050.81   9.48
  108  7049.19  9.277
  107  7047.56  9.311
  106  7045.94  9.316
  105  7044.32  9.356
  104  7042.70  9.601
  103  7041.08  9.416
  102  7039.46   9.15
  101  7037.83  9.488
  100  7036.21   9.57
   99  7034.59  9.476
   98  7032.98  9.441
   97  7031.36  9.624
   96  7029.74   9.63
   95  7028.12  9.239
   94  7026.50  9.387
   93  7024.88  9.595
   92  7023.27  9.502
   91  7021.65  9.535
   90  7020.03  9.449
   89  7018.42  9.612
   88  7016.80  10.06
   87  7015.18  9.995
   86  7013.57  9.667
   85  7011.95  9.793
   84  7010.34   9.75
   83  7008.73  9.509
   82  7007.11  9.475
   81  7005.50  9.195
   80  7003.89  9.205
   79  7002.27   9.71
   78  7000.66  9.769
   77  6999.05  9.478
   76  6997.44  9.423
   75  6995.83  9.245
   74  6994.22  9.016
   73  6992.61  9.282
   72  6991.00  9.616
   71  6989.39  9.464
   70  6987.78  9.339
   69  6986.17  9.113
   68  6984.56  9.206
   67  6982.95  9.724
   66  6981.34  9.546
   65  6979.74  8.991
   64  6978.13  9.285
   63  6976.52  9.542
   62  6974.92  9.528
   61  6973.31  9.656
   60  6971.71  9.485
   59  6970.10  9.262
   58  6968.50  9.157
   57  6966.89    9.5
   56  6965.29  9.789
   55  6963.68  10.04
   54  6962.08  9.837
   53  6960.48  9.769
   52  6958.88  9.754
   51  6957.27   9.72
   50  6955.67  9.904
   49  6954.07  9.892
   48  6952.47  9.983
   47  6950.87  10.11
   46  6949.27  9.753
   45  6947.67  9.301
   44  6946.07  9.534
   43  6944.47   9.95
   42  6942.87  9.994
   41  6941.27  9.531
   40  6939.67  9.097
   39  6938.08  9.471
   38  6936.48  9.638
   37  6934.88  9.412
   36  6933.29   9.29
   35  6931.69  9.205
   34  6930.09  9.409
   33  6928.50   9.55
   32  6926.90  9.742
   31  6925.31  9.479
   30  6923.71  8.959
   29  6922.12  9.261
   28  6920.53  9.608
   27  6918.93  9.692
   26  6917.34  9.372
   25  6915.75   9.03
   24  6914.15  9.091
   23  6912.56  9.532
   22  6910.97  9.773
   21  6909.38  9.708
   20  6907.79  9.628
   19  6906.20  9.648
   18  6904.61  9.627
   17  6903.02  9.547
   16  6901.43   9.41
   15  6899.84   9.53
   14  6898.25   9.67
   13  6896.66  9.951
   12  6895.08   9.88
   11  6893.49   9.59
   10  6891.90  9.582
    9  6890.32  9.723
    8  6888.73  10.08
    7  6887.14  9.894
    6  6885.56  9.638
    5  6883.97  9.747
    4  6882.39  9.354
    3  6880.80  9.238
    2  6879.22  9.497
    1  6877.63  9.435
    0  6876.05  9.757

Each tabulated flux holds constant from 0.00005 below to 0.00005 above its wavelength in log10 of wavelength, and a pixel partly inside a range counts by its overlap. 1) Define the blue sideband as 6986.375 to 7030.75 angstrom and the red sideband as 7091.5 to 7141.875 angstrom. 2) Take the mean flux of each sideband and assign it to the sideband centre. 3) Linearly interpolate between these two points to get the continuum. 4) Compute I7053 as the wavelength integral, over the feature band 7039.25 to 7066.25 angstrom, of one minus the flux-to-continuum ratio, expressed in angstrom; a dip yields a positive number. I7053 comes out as 0.6 angstrom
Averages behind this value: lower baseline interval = 9.51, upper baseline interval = 9.3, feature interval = 9.21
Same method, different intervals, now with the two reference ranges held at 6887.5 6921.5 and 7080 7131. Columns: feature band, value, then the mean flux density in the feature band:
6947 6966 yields -0.6 angstrom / 9.82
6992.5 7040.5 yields -0.3 angstrom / 9.51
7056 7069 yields 0.5 angstrom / 9.05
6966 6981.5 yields 0.2 angstrom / 9.4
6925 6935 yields 0.1 angstrom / 9.45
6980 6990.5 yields 0.1 angstrom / 9.38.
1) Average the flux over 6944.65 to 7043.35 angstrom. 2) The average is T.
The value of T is 9.54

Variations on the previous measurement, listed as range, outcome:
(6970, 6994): 9.4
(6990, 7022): 9.54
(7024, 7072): 9.32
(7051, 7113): 9.36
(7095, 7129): 9.28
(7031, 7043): 9.46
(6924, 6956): 9.6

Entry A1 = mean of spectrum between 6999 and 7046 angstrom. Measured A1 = 9.54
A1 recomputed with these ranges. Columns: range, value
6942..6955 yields 9.81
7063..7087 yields 9.42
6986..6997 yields 9.31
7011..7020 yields 9.79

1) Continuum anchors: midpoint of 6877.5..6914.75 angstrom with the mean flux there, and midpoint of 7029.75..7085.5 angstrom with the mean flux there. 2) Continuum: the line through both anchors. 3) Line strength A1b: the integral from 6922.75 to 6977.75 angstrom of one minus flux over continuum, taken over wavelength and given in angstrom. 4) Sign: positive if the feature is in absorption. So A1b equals -0.3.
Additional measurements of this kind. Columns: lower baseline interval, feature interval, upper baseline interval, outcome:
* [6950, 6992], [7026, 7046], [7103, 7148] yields -0.02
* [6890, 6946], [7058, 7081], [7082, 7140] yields 0.23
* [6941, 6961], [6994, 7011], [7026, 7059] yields 0.20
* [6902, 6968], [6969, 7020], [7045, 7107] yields 0.08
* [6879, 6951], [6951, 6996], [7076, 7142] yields -0.22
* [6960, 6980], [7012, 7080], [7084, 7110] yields 0.55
